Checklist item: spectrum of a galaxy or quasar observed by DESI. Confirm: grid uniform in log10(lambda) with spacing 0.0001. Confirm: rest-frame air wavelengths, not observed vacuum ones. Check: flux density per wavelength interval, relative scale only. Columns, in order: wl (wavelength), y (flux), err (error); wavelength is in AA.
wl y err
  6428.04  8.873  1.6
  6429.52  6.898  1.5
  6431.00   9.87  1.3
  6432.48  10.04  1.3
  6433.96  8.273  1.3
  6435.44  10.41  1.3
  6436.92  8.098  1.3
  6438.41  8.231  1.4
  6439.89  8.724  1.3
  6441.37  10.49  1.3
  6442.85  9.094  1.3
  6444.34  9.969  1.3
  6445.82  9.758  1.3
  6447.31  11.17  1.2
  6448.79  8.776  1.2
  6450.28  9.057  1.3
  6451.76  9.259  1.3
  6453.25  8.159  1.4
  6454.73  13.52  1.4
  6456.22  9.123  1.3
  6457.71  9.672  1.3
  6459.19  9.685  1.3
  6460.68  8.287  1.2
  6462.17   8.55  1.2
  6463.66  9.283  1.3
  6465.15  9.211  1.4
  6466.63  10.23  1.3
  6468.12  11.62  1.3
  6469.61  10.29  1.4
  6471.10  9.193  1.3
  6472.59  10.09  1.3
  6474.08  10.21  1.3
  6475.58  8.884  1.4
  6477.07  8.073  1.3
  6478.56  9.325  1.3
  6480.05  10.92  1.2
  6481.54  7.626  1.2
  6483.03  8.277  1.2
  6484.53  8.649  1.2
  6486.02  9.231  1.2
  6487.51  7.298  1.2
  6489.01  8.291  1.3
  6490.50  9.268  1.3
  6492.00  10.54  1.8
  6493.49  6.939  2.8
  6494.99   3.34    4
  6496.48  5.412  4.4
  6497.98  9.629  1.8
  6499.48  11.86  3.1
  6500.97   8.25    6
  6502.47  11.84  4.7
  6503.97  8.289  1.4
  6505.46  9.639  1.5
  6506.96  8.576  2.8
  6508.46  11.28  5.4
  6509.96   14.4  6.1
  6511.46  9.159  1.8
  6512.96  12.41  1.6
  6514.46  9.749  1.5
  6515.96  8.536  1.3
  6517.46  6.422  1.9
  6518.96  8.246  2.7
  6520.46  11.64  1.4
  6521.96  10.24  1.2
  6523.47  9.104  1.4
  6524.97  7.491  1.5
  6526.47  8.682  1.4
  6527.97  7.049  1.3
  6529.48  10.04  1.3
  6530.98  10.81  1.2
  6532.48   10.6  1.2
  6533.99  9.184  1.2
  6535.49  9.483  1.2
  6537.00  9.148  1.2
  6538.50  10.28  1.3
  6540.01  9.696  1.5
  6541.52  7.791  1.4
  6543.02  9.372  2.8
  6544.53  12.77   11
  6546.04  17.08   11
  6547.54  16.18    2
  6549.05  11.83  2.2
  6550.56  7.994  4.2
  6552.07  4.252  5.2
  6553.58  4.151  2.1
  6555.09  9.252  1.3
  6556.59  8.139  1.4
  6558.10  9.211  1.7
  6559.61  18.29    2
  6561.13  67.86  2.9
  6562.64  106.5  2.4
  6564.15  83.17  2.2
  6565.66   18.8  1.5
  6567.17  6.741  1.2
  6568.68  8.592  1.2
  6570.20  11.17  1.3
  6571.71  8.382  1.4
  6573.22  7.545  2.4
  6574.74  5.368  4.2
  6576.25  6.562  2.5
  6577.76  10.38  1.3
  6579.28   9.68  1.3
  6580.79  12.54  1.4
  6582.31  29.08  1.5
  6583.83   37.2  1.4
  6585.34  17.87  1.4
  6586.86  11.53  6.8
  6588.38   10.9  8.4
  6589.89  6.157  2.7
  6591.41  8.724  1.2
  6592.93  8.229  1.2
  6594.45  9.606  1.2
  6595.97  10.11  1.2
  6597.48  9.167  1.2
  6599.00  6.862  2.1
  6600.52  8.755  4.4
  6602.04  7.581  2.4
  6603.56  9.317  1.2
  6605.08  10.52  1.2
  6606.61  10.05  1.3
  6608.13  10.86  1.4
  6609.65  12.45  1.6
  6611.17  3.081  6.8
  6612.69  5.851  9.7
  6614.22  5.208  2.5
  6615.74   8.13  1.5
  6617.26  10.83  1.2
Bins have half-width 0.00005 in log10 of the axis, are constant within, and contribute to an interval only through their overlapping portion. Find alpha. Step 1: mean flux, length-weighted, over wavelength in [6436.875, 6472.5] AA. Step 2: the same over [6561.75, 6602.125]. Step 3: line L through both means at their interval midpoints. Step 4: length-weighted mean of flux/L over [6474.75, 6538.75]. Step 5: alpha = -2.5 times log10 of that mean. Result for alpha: 0.38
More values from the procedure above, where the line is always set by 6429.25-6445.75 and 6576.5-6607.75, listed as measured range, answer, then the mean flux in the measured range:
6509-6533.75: 0.12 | 9.66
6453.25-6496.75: 0.10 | 9.03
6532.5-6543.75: 0.18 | 9.36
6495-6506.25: 0.17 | 8.89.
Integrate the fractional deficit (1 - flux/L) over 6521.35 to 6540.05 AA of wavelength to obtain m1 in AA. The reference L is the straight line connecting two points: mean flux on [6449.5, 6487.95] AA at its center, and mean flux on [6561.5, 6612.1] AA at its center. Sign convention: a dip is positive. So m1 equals 5.4 AA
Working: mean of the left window 9.39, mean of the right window 16.5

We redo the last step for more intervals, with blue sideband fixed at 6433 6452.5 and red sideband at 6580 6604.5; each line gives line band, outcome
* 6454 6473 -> -0.2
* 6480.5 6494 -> 2.4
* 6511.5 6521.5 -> 1.4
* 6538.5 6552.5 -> 0.9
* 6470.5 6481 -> 0.6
